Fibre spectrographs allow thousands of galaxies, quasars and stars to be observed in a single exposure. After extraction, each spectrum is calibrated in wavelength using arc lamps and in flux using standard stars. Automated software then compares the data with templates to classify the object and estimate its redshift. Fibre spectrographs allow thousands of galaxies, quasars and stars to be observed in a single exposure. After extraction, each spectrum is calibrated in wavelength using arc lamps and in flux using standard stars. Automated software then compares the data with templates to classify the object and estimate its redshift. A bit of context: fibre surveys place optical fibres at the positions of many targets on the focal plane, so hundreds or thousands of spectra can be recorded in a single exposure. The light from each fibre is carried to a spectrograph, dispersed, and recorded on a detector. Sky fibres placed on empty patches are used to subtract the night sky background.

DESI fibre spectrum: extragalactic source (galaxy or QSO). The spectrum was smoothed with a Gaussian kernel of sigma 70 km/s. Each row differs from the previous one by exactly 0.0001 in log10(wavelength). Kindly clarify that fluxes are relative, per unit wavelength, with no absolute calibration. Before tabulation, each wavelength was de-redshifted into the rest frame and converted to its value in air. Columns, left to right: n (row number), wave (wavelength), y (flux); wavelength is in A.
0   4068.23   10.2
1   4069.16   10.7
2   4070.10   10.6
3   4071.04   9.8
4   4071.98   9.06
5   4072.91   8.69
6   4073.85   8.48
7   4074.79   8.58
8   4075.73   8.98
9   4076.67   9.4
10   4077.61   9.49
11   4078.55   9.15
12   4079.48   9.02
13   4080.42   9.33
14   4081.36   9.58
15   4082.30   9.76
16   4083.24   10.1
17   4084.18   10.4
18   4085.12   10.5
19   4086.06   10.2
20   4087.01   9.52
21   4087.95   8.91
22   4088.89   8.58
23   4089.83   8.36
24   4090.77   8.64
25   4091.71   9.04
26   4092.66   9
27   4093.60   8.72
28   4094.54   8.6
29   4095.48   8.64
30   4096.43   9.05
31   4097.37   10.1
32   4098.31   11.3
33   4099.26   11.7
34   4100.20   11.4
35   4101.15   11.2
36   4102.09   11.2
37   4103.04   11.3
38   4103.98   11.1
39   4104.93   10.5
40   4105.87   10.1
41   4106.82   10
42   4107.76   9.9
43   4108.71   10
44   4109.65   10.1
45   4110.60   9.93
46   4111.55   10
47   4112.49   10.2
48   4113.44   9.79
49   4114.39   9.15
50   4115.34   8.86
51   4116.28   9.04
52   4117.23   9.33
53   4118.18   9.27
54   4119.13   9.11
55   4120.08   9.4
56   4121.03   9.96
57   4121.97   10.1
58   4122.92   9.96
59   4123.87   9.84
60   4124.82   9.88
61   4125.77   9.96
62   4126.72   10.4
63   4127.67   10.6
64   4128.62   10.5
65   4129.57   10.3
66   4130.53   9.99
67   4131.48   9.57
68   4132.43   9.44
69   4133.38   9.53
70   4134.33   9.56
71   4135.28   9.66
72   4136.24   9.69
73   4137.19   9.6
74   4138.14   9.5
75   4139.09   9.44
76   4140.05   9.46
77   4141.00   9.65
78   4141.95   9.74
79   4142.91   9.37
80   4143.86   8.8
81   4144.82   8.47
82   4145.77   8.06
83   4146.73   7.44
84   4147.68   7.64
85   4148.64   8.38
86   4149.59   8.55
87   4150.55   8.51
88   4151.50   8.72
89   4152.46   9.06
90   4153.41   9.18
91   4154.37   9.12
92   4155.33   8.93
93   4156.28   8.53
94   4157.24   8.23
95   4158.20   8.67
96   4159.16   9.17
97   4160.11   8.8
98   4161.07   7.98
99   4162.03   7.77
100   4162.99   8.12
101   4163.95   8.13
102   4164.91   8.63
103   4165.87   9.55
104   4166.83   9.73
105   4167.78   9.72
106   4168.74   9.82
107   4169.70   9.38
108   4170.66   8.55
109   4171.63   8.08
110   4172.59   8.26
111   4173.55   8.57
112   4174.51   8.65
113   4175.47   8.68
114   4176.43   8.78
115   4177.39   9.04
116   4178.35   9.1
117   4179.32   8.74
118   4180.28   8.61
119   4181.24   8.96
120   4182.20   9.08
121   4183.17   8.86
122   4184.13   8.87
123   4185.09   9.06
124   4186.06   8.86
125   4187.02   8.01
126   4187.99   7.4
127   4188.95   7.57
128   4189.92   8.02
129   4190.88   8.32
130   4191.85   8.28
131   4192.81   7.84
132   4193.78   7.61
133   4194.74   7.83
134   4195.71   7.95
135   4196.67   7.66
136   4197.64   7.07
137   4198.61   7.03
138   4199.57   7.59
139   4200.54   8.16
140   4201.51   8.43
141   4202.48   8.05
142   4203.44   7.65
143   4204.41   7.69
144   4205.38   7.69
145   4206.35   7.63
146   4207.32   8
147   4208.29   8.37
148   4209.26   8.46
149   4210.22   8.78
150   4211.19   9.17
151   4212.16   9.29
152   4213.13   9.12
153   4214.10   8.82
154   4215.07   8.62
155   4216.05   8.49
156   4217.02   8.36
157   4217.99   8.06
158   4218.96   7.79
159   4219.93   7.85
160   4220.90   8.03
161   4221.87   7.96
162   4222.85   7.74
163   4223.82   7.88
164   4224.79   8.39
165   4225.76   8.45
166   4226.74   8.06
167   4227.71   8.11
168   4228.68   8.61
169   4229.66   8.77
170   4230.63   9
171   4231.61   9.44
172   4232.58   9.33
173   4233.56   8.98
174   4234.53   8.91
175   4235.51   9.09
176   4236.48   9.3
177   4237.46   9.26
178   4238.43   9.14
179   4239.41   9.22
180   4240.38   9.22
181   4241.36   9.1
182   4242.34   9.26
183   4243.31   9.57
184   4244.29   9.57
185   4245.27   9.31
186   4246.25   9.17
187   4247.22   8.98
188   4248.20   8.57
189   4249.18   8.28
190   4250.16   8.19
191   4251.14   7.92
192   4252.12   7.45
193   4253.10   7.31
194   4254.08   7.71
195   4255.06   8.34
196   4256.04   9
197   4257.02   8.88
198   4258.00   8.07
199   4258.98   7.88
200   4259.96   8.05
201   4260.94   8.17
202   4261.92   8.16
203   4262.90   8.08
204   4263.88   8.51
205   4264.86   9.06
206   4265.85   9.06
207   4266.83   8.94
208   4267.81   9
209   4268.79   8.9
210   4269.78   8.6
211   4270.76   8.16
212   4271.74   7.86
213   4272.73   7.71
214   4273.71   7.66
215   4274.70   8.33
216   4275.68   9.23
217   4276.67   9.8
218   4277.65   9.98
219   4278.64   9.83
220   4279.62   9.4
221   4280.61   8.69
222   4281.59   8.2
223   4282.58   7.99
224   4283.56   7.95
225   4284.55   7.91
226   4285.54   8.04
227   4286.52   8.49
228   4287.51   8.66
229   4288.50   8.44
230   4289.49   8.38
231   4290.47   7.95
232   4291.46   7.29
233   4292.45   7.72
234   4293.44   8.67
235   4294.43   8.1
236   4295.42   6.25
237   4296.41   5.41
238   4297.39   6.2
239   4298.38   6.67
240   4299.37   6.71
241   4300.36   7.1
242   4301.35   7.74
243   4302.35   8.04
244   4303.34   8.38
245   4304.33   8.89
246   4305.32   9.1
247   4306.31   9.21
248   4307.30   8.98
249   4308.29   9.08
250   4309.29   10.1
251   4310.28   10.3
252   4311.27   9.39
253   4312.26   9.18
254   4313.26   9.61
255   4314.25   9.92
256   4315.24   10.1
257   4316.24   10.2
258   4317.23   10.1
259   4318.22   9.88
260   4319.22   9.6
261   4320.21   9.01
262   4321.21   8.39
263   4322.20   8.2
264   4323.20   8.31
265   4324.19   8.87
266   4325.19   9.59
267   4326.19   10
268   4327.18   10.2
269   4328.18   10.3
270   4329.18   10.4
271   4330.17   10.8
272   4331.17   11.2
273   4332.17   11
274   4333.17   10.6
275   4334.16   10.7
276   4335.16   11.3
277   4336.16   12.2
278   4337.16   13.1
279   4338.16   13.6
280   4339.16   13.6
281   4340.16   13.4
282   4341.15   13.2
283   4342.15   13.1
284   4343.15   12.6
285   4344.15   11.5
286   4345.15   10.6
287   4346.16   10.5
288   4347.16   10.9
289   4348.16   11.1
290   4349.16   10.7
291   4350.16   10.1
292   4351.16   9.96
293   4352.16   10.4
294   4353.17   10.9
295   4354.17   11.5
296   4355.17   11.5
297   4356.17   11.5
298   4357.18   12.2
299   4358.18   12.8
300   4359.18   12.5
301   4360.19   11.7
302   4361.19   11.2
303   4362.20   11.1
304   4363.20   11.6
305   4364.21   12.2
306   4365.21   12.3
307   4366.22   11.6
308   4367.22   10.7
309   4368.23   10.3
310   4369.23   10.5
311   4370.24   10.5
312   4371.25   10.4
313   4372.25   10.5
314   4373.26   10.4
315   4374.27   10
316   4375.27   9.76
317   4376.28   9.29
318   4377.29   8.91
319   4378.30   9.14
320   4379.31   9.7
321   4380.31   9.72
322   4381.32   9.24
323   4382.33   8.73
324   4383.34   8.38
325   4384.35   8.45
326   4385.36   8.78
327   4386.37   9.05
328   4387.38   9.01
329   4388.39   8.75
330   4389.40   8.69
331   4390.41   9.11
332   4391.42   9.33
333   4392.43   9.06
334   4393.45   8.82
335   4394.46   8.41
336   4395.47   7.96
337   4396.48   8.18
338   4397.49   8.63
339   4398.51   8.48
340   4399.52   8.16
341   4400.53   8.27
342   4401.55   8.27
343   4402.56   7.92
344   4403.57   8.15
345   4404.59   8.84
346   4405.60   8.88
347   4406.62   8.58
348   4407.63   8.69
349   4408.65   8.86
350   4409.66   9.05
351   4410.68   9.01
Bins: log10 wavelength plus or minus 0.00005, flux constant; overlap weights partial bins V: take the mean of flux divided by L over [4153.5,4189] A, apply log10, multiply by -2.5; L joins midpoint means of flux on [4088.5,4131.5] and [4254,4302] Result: 0.06 mag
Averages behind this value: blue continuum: 9.87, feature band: 8.72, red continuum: 8.18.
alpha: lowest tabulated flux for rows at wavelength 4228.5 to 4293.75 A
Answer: 7.29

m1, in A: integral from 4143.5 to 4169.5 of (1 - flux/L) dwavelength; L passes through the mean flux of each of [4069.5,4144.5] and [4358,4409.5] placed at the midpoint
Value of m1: 2.72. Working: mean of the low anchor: 9.7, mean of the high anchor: 9.55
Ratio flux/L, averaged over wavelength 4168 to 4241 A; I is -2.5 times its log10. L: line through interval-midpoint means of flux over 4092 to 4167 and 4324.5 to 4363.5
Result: 0.20 mag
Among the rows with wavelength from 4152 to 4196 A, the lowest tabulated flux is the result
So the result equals 7.4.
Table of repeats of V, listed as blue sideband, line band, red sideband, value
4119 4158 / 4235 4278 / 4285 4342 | 0.09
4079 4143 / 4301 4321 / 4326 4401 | 0.11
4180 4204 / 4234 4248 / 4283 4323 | -0.12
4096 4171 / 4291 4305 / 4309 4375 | 0.39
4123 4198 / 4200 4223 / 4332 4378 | 0.15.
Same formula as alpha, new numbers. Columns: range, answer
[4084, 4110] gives 8.36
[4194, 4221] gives 7.03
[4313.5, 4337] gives 8.2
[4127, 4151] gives 7.44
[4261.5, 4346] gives 5.41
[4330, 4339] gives 10.6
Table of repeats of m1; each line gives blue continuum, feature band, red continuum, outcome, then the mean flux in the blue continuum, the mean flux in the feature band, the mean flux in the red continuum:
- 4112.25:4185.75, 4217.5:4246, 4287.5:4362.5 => 2.3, 9.12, 8.74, 9.98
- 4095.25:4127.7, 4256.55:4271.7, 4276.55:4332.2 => 1.0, 10.1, 8.49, 8.82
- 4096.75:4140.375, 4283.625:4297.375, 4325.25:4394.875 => 3.6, 10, 7.74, 10.6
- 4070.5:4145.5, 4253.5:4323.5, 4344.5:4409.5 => 9.1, 9.67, 8.52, 9.84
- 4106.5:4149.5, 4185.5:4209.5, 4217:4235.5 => 2.4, 9.51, 7.88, 8.43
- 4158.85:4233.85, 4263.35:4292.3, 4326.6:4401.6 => 2.6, 8.42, 8.54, 10.5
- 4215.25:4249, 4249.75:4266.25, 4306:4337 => 1.6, 8.73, 8.22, 9.93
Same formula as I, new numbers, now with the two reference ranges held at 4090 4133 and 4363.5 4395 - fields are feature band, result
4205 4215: 0.15 mag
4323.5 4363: -0.17 mag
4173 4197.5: 0.17 mag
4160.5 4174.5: 0.13 mag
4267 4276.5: 0.16 mag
